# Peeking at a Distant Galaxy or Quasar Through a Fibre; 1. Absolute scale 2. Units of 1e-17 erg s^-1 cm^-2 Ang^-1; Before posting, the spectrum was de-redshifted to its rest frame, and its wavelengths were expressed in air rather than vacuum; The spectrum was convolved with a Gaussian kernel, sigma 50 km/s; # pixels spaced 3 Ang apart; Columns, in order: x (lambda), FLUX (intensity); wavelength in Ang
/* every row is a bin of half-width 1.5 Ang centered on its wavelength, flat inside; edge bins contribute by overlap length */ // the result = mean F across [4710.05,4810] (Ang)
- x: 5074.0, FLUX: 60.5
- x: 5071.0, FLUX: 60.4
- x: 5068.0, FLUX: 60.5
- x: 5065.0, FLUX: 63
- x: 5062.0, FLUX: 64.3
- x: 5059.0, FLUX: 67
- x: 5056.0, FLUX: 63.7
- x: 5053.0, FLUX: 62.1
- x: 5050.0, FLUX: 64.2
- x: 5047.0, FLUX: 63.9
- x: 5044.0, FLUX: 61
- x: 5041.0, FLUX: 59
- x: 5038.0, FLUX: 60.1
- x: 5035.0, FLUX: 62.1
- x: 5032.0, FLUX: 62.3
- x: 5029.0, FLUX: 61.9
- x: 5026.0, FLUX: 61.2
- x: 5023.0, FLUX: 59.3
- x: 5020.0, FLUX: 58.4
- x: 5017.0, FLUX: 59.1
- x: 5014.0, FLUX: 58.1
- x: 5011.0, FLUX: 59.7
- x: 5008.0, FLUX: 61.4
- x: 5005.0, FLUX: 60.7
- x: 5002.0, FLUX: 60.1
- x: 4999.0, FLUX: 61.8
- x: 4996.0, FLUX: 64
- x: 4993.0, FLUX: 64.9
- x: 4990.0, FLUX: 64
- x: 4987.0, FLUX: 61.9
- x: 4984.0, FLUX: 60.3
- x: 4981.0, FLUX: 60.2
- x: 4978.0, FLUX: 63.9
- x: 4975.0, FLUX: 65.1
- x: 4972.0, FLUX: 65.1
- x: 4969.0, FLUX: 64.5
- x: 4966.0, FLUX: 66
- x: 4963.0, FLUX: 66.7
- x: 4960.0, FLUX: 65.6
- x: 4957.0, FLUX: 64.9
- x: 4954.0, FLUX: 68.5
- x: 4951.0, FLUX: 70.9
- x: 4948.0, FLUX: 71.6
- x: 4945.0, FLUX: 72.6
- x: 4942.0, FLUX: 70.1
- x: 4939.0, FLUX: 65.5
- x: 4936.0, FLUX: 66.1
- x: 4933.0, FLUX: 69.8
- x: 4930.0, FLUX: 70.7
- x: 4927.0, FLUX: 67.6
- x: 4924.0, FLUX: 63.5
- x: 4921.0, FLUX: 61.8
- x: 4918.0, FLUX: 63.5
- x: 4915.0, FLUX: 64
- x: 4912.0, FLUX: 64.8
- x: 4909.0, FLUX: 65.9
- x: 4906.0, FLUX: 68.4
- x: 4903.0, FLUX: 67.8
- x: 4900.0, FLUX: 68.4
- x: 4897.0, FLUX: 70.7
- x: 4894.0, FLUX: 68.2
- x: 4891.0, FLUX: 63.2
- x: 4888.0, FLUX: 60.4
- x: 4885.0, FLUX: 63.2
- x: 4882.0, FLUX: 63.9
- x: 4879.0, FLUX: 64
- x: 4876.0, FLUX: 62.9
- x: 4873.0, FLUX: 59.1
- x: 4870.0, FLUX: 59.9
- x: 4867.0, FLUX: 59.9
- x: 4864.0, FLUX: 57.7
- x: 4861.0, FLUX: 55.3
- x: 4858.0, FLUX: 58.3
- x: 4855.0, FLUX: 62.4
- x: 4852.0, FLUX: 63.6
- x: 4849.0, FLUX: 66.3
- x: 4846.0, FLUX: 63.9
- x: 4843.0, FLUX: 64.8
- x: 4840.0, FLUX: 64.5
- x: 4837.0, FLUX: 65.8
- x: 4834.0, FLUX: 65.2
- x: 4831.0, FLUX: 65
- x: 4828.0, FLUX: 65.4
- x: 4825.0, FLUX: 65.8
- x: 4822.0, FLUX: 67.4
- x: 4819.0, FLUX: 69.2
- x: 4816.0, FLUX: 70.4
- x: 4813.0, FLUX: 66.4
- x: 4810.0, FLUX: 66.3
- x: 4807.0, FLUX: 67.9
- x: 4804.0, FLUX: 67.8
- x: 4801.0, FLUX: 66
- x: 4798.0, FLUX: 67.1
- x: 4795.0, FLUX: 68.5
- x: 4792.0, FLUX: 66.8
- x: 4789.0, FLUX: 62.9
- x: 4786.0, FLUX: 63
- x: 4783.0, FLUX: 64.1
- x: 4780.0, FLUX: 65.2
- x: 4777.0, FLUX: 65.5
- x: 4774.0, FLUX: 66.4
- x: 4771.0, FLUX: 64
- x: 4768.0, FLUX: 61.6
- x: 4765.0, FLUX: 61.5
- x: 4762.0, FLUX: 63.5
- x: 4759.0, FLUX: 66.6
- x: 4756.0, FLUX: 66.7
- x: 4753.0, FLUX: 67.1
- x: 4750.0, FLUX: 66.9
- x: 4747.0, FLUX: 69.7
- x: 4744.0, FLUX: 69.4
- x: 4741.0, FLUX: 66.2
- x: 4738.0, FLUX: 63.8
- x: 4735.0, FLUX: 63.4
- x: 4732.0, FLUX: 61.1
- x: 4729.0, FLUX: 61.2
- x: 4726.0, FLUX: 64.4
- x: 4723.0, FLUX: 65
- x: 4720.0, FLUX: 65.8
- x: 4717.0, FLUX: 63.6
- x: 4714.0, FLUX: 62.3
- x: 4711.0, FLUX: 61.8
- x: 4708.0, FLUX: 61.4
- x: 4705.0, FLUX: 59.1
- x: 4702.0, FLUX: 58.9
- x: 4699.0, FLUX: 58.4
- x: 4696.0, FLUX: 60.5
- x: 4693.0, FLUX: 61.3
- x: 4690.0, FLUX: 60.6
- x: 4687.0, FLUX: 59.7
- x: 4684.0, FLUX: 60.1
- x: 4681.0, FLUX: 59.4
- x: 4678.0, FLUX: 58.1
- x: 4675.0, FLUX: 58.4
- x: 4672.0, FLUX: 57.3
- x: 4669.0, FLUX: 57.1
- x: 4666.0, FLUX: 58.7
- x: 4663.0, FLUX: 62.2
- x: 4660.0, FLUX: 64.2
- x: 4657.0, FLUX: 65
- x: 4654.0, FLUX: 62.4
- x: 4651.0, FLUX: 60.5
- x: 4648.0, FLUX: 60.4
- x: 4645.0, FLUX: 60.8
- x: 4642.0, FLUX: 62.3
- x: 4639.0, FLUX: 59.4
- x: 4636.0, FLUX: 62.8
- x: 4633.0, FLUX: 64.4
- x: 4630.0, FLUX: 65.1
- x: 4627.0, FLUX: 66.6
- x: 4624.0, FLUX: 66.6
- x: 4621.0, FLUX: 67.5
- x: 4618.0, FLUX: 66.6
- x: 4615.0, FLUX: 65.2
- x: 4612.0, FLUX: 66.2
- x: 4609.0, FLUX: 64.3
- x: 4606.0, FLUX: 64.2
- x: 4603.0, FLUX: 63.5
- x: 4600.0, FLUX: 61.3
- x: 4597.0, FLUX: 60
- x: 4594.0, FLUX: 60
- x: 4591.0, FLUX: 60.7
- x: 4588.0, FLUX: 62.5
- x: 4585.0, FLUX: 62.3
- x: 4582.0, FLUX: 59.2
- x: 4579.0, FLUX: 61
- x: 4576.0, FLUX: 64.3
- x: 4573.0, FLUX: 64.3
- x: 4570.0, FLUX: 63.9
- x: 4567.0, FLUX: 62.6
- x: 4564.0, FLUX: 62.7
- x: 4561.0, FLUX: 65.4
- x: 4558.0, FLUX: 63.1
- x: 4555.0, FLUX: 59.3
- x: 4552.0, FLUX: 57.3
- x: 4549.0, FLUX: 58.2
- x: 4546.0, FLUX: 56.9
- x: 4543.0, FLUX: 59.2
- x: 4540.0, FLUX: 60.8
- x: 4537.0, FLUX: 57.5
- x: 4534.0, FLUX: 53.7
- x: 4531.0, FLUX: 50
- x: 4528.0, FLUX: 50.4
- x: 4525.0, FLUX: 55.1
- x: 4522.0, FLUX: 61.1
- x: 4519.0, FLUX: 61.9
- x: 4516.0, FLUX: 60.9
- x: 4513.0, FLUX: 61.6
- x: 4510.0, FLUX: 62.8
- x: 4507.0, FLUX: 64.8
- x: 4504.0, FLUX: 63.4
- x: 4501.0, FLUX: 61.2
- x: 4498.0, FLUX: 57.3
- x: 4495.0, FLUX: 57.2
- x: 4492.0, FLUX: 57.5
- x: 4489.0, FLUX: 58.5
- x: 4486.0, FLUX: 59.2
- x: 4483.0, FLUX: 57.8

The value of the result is 65.1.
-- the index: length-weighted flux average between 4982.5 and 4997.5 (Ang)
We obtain 63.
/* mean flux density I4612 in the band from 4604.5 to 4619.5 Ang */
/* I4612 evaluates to 65.3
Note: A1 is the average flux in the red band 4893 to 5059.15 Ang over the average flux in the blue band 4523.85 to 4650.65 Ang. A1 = 1.05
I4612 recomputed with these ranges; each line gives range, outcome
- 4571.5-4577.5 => 64.3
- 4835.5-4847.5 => 64.8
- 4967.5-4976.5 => 64.9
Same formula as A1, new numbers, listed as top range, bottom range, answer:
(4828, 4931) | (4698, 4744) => 1.02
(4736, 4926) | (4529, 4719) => 1.06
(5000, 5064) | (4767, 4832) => 0.93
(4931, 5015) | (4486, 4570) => 1.09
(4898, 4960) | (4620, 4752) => 1.08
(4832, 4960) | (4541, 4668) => 1.04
